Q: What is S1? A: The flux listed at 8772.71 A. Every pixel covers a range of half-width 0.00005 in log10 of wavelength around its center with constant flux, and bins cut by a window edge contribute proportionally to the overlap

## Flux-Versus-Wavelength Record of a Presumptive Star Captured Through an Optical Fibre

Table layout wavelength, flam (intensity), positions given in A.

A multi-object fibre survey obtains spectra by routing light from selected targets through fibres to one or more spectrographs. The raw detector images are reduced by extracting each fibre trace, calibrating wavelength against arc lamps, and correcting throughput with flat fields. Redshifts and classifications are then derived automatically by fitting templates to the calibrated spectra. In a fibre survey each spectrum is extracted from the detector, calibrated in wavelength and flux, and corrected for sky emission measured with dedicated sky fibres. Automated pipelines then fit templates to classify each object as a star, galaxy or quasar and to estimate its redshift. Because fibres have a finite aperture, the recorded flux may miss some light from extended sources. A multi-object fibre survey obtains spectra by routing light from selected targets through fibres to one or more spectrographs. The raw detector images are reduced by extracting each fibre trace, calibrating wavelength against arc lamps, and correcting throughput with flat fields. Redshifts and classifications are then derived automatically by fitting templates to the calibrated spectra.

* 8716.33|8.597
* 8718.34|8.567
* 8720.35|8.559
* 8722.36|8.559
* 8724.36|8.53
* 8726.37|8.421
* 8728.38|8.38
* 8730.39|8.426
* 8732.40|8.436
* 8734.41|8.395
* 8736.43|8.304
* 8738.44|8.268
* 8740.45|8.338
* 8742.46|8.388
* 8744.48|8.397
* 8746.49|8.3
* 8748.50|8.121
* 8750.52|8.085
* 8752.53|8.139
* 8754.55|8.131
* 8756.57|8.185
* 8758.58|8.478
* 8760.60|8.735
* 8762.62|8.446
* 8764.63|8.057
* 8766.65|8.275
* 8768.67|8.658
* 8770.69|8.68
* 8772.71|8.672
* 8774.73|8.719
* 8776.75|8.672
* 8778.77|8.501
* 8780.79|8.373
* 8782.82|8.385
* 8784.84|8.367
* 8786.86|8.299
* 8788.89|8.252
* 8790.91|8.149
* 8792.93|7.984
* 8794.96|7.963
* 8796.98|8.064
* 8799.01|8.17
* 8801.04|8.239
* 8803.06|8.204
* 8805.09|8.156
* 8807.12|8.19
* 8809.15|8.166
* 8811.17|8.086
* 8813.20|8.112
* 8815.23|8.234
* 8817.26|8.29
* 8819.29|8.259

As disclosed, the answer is 8.672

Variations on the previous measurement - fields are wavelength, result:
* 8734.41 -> 8.395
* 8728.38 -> 8.38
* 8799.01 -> 8.17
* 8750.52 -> 8.085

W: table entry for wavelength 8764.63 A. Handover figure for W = 8.057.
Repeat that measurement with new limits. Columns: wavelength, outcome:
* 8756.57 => 8.185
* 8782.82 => 8.385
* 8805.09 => 8.156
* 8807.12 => 8.19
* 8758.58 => 8.478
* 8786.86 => 8.299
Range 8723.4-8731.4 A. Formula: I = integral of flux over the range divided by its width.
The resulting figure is 8.44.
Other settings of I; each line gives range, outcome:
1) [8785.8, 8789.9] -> 8.27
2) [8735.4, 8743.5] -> 8.32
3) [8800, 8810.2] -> 8.19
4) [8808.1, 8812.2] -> 8.14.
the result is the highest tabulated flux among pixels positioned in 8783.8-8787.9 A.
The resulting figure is 8.367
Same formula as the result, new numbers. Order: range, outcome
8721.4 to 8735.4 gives 8.559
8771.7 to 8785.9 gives 8.719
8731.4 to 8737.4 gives 8.436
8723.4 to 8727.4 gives 8.53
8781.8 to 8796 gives 8.385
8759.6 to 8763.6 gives 8.735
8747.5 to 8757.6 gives 8.185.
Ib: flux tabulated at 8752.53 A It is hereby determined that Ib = 8.139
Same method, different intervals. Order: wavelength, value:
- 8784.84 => 8.367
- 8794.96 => 7.963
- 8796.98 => 8.064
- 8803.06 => 8.204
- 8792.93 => 7.984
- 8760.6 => 8.735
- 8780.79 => 8.373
